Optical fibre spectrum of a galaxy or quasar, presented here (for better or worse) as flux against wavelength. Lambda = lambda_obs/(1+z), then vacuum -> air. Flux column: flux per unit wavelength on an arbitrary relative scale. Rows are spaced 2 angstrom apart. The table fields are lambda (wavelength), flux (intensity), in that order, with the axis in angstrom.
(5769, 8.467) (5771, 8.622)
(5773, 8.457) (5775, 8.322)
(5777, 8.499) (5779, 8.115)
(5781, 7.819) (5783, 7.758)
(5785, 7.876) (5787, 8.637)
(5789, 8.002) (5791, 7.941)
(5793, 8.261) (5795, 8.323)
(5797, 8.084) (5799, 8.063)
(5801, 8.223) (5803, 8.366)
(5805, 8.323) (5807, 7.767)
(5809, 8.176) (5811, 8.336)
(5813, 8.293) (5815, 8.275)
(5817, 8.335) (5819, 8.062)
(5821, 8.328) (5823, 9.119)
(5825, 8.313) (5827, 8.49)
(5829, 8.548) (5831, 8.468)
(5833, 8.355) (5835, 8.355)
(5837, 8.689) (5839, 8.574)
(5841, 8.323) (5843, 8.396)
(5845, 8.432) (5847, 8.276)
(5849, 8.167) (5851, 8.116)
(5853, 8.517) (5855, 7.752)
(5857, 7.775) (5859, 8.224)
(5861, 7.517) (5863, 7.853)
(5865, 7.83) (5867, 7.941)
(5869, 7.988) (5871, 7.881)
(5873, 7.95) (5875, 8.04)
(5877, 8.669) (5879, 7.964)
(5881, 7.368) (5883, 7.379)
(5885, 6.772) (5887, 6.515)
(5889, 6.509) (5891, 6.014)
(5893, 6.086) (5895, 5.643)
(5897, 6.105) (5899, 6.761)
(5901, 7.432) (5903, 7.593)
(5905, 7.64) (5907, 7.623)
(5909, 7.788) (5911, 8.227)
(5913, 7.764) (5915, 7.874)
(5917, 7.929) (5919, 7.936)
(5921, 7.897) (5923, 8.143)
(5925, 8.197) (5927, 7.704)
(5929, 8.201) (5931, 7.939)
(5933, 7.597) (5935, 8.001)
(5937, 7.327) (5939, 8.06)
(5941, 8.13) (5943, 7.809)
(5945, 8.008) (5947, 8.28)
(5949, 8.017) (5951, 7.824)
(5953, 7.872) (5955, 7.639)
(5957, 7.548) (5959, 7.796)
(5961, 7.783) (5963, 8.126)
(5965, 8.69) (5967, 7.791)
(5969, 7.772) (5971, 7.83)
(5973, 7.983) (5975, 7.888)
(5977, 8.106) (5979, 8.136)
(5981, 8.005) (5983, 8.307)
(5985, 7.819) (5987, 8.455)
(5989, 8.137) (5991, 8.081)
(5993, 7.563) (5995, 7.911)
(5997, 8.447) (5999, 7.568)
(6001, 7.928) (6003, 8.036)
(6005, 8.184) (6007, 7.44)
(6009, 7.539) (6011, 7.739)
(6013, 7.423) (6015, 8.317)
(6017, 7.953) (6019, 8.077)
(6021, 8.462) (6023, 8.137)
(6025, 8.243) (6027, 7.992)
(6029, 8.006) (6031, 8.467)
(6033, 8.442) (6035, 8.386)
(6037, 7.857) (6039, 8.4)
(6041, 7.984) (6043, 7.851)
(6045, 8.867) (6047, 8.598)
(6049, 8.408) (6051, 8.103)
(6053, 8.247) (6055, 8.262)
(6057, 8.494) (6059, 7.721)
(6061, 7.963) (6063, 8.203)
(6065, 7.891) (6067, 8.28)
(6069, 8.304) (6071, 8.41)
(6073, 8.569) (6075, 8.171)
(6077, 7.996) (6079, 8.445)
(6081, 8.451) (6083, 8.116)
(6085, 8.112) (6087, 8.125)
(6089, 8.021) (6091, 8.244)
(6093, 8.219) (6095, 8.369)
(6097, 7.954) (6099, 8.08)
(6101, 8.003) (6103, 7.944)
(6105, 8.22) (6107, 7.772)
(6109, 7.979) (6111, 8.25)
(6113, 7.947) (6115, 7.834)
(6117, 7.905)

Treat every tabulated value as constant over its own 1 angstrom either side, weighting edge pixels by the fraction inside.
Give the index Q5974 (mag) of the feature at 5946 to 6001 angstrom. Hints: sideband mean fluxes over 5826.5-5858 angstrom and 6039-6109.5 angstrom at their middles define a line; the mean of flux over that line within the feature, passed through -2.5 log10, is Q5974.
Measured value 0.04 mag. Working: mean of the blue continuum 8.32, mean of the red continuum 8.19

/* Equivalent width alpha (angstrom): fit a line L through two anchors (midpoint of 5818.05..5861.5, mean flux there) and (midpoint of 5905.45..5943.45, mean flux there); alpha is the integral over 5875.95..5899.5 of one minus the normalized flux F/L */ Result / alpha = 3.7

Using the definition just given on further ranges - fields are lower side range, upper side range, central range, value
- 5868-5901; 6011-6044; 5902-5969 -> -3.87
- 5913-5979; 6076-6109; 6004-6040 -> -0.13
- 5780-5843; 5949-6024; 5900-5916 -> 0.70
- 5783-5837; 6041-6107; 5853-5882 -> 1.16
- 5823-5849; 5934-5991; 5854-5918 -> 6.29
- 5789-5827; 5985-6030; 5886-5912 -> 3.87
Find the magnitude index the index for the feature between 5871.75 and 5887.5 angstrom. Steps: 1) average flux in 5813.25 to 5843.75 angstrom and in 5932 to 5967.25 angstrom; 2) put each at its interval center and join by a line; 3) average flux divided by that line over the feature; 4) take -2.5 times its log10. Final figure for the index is 0.08 mag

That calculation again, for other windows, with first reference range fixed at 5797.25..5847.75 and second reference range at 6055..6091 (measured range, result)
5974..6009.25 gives 0.035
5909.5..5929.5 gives 0.042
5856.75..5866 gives 0.065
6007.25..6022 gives 0.044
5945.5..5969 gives 0.044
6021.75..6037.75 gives 0.003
